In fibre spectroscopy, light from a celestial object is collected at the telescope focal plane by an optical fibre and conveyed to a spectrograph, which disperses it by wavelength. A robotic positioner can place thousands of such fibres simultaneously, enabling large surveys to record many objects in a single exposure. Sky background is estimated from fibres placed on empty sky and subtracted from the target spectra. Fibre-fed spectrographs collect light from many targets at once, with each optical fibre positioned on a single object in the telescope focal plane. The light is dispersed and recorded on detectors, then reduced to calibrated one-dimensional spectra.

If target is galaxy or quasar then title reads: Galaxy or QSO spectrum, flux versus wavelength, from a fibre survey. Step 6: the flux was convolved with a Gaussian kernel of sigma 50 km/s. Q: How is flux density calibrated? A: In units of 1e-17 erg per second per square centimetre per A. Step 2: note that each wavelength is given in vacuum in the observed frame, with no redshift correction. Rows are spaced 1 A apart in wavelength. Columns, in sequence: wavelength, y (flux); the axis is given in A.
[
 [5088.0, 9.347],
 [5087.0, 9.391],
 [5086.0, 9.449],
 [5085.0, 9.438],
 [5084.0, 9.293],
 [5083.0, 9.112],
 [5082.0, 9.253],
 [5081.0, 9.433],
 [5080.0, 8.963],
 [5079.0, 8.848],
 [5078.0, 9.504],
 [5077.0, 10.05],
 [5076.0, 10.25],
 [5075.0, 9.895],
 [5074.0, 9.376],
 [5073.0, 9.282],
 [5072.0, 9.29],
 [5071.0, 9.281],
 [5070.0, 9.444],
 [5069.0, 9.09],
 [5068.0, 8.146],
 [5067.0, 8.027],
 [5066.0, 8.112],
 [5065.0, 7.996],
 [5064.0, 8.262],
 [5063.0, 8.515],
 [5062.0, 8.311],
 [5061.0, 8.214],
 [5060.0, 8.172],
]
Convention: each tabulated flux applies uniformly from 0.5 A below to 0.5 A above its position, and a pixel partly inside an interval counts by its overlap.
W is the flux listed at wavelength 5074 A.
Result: 9.376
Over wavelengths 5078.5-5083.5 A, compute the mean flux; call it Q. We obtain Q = 9.12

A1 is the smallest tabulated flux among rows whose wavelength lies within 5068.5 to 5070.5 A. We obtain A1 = 9.09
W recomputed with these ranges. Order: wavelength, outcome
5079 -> 8.848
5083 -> 9.112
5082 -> 9.253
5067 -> 8.027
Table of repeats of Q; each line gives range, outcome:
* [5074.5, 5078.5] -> 9.92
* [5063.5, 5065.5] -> 8.13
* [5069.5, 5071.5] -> 9.36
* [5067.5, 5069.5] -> 8.62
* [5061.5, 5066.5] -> 8.24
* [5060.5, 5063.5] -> 8.35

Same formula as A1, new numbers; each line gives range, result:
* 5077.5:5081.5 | 8.848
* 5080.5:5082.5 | 9.253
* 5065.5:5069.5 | 8.027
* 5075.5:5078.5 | 9.504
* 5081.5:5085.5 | 9.112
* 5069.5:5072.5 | 9.281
